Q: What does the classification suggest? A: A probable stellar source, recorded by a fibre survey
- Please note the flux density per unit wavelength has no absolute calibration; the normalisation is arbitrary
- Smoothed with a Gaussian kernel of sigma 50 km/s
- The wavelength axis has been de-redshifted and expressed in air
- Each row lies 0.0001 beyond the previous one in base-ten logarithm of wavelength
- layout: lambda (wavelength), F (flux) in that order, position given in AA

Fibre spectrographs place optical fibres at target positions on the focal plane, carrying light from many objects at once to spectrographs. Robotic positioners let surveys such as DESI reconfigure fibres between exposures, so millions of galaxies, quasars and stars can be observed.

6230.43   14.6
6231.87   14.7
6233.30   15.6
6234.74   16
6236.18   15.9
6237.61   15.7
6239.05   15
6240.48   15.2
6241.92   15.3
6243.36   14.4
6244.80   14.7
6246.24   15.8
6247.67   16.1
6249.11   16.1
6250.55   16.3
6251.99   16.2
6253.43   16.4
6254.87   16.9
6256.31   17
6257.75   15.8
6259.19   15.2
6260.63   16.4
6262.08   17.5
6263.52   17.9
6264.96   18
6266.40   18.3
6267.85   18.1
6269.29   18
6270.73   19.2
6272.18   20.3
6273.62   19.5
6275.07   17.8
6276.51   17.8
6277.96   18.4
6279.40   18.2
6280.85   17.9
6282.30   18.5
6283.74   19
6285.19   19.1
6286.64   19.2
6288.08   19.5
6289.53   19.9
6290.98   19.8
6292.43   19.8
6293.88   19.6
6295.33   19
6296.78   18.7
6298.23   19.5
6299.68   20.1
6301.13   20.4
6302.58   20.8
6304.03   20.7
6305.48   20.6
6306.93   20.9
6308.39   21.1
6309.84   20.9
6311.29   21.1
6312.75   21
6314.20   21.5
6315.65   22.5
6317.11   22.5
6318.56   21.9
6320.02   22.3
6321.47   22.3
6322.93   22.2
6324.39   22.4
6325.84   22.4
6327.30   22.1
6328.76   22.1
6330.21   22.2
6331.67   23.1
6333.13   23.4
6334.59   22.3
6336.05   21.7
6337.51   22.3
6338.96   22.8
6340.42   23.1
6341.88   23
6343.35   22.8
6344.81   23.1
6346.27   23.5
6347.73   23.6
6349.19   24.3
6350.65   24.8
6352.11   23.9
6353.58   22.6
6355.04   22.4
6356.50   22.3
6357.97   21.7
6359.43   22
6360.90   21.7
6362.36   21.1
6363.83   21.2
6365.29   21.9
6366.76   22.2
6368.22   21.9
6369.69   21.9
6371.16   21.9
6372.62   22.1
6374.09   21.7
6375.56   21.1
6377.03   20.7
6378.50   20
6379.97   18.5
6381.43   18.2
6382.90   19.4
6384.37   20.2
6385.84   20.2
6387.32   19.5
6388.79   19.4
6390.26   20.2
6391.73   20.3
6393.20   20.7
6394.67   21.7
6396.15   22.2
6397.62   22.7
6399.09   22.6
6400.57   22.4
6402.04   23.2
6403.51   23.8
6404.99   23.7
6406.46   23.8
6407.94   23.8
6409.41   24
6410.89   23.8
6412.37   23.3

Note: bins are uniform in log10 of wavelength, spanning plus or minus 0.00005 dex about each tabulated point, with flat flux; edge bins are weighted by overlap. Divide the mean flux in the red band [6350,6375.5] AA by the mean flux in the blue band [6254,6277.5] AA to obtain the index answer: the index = 1.2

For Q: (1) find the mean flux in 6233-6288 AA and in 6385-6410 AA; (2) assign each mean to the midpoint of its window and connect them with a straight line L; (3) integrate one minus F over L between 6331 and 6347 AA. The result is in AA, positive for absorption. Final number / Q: -2.34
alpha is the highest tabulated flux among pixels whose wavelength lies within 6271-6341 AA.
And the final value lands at 23.4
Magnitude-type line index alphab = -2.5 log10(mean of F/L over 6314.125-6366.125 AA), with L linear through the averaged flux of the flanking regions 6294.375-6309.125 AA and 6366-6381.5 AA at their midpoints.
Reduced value -0.10 mag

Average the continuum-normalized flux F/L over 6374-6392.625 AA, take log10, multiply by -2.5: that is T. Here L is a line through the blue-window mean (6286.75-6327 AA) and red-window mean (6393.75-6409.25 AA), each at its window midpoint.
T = 0.14 mag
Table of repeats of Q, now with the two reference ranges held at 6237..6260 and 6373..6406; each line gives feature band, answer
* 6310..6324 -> -2.72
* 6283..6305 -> -2.79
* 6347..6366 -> -2.66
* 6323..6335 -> -2.37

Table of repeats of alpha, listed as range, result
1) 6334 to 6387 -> 24.8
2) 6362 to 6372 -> 22.2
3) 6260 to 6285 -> 20.3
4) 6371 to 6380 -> 22.1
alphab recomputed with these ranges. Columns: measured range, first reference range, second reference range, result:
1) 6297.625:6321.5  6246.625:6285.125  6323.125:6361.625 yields -0.03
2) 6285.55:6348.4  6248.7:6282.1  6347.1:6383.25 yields -0.09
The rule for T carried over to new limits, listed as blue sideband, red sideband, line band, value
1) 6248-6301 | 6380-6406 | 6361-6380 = -0.04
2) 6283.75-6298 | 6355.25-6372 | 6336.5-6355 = -0.10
